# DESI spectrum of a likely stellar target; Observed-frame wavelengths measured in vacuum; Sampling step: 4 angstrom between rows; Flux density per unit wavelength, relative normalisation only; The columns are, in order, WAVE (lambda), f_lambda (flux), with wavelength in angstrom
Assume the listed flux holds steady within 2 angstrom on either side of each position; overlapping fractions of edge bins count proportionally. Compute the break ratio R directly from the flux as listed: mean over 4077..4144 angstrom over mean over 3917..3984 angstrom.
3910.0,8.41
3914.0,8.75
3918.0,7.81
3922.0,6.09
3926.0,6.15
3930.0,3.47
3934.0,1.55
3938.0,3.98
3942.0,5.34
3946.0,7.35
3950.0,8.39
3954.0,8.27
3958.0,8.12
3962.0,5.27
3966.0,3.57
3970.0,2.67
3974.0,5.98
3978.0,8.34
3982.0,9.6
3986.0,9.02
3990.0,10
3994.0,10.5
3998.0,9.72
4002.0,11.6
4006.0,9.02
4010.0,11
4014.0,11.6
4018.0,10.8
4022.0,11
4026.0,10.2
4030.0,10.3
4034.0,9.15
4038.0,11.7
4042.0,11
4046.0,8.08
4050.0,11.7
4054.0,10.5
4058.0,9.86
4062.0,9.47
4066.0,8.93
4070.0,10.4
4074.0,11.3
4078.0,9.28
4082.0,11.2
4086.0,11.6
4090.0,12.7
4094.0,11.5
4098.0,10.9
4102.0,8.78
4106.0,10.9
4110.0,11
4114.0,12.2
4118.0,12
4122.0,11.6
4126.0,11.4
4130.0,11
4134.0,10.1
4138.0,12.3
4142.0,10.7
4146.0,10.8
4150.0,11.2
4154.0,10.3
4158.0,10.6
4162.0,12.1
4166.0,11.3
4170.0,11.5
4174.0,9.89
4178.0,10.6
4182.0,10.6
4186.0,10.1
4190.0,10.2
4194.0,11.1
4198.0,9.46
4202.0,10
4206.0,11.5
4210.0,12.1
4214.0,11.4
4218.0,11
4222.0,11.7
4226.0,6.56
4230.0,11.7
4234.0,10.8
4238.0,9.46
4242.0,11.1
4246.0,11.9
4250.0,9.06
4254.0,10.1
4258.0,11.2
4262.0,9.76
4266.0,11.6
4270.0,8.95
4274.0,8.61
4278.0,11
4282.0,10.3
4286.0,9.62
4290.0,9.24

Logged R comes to 1.87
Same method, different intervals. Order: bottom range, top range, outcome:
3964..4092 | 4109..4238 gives 1.12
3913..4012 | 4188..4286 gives 1.44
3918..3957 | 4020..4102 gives 1.81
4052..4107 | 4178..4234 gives 1.01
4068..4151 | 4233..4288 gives 0.92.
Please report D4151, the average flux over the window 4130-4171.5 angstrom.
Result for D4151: 11.1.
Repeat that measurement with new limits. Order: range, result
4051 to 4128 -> 10.8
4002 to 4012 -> 10.3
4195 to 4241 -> 10.5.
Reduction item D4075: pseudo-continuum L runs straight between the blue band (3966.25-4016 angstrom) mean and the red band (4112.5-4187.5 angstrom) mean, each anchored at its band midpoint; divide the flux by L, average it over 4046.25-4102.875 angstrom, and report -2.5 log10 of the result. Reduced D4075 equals -0.05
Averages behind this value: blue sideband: 8.89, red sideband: 11.1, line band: 10.5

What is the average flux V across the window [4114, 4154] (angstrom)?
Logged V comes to 11.2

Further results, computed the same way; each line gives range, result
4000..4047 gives 10.5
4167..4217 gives 10.7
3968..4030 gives 9.43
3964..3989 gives 6.67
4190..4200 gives 10.3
